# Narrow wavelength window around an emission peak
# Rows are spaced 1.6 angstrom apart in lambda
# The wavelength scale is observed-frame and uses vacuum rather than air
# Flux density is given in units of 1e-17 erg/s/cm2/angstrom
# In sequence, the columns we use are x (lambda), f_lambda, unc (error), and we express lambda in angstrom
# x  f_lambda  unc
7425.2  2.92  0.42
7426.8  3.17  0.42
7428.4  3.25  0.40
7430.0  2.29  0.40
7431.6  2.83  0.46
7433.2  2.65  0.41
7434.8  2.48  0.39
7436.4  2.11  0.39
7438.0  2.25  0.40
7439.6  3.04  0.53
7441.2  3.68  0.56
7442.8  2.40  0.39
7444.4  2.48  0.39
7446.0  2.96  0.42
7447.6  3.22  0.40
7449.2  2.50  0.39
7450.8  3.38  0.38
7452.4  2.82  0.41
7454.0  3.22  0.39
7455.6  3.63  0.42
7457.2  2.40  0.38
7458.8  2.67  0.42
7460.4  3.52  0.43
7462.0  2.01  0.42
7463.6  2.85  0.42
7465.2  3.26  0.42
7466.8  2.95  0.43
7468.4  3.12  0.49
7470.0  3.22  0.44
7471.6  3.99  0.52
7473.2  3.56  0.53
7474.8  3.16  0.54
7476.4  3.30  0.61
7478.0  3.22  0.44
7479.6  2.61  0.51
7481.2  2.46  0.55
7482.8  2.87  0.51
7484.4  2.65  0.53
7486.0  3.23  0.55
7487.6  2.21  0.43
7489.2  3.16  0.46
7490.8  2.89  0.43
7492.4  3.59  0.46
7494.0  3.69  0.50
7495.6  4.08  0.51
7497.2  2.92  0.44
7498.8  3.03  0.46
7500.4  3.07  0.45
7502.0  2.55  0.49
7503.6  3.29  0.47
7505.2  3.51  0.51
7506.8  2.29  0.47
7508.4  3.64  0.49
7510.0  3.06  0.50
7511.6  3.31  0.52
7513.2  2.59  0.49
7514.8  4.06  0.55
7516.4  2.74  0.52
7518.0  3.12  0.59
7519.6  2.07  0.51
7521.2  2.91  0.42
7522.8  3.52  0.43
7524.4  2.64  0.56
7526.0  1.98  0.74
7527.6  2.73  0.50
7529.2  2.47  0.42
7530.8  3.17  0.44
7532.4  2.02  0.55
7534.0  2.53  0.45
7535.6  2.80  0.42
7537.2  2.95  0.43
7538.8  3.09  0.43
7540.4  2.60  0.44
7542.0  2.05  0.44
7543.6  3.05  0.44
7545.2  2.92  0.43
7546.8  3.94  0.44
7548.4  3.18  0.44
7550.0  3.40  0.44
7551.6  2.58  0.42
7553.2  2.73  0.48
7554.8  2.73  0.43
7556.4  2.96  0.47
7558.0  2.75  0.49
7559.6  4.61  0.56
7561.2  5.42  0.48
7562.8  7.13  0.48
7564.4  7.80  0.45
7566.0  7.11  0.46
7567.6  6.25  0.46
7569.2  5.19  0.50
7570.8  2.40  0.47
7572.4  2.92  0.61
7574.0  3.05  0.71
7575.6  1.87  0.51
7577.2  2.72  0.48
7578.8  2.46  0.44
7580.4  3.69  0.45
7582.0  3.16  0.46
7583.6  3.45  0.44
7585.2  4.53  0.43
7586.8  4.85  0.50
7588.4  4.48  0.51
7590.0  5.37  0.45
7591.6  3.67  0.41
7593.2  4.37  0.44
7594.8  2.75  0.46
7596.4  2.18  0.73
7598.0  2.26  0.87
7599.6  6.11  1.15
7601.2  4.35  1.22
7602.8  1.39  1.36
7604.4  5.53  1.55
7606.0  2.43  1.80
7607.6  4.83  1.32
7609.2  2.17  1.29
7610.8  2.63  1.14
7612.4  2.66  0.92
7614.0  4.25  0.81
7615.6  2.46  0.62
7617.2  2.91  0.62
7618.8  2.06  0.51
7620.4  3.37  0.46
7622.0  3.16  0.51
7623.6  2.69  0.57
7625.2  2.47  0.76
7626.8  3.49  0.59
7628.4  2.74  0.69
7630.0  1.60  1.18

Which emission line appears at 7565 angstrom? Halpha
